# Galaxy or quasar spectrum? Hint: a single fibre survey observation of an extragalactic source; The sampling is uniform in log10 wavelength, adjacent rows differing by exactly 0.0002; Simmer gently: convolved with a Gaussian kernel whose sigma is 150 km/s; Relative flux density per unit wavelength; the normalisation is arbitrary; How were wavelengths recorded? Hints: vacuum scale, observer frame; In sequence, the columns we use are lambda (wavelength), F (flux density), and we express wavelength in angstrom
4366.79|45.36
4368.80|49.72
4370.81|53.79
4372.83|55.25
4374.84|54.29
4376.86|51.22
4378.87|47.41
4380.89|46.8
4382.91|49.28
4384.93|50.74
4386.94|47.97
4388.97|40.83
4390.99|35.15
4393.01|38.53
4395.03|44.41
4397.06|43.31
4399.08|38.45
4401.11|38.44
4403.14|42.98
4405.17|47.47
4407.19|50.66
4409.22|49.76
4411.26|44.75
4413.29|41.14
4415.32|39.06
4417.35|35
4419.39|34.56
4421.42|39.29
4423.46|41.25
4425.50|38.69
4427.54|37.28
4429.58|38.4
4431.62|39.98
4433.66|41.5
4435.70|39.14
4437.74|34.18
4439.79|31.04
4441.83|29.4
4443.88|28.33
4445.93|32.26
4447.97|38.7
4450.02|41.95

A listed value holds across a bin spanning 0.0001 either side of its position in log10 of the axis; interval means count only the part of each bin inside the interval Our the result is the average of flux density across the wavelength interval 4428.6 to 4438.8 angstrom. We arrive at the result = 38.6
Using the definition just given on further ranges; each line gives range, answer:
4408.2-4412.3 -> 47.1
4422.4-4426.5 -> 39.9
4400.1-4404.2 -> 40.7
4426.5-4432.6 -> 38.5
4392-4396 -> 41.5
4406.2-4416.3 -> 45.1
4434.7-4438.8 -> 36.6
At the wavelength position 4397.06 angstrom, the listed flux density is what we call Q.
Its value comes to 43.31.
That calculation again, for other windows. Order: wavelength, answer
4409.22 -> 49.76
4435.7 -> 39.14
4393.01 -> 38.53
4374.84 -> 54.29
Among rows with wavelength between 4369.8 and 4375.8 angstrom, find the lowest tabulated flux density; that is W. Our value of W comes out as 53.79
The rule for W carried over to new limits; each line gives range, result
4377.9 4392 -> 35.15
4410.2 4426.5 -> 34.56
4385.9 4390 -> 40.83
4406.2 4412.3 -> 44.75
